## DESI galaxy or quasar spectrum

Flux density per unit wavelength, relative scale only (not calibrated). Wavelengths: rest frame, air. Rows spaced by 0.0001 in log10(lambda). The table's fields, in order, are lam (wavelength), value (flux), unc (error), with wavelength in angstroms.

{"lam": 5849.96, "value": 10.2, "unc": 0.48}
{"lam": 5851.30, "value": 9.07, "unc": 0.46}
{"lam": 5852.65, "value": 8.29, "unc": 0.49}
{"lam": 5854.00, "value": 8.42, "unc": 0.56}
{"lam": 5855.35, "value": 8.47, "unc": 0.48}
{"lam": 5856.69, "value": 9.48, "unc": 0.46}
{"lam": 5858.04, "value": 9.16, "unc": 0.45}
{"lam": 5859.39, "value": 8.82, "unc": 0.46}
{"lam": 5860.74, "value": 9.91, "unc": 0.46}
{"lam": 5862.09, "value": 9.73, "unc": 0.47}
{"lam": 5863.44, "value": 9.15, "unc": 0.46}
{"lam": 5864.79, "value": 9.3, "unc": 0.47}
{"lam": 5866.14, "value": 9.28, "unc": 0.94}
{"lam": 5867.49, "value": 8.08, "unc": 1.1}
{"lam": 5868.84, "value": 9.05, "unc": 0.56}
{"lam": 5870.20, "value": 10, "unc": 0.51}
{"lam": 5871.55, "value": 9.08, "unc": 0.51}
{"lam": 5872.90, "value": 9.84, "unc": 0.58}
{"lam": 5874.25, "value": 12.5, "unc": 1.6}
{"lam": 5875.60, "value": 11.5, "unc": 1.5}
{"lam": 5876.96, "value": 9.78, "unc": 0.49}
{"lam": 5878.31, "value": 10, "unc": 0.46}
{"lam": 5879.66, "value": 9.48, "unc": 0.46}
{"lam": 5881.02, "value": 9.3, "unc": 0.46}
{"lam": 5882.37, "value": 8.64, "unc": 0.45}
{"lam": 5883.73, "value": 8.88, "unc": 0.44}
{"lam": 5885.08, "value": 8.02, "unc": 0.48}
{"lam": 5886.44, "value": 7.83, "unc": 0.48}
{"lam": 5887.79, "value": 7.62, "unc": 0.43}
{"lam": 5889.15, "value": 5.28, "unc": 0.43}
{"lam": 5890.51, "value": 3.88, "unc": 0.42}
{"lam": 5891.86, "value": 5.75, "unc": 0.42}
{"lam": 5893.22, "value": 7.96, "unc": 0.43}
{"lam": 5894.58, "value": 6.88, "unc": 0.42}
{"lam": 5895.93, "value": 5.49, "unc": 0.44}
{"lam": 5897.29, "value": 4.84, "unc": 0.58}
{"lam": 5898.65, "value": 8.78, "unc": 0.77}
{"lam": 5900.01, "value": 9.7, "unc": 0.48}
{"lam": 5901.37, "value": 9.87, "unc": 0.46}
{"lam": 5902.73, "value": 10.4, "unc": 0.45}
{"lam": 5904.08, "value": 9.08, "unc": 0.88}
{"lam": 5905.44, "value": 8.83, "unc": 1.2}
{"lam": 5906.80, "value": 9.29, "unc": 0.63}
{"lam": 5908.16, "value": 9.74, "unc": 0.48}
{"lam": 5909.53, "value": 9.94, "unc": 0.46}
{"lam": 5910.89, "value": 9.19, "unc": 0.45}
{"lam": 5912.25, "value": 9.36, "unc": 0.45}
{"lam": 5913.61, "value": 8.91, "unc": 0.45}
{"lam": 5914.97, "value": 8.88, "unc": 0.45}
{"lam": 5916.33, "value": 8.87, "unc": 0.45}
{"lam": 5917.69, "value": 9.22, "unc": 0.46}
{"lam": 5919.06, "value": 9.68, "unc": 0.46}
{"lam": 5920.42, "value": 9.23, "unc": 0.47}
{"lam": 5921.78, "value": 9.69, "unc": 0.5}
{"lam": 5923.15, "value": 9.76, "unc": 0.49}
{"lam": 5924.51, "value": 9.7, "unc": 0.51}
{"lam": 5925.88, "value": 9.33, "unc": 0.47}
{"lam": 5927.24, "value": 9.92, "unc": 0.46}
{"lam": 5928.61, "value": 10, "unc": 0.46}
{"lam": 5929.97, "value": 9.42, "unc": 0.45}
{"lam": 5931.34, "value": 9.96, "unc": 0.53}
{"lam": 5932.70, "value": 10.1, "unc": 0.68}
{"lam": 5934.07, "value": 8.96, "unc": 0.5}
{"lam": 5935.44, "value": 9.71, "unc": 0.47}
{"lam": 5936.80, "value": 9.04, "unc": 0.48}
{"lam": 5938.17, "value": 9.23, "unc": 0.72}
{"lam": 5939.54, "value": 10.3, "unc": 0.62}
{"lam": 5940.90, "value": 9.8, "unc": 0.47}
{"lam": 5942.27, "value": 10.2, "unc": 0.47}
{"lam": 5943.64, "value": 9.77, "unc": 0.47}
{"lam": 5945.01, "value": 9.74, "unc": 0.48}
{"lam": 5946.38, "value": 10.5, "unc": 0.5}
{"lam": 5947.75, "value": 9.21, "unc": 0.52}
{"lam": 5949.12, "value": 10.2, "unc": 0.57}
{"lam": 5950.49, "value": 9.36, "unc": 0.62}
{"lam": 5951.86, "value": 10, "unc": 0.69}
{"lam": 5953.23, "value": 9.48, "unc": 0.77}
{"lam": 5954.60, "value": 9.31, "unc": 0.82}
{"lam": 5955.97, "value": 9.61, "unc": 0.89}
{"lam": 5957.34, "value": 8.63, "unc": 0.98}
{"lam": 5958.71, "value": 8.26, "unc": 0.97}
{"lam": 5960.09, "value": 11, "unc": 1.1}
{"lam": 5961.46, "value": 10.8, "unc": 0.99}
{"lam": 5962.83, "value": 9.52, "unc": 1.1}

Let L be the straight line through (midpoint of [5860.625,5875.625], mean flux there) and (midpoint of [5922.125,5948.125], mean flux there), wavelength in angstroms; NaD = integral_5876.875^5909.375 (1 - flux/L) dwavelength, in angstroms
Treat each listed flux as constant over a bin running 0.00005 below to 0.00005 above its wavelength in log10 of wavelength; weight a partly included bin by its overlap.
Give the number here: 5.27 angstroms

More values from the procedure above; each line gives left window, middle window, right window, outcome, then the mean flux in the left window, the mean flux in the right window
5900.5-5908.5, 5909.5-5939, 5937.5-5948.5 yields 0.74 angstroms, 9.54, 9.85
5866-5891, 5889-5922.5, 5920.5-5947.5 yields 3.26 angstroms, 8.87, 9.72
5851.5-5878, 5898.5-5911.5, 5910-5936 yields -0.06 angstroms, 9.47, 9.47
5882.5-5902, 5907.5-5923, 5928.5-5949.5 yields -1.63 angstroms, 7.23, 9.75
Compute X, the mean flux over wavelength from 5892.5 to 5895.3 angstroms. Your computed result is 7.37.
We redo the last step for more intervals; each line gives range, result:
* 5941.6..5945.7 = 9.89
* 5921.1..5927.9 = 9.68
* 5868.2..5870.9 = 9.5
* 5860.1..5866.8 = 9.47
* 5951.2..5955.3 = 9.6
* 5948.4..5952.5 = 9.85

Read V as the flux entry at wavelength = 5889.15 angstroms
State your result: 5.28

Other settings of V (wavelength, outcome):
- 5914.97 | 8.88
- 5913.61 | 8.91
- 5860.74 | 9.91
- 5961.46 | 10.8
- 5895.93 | 5.49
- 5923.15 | 9.76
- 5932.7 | 10.1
